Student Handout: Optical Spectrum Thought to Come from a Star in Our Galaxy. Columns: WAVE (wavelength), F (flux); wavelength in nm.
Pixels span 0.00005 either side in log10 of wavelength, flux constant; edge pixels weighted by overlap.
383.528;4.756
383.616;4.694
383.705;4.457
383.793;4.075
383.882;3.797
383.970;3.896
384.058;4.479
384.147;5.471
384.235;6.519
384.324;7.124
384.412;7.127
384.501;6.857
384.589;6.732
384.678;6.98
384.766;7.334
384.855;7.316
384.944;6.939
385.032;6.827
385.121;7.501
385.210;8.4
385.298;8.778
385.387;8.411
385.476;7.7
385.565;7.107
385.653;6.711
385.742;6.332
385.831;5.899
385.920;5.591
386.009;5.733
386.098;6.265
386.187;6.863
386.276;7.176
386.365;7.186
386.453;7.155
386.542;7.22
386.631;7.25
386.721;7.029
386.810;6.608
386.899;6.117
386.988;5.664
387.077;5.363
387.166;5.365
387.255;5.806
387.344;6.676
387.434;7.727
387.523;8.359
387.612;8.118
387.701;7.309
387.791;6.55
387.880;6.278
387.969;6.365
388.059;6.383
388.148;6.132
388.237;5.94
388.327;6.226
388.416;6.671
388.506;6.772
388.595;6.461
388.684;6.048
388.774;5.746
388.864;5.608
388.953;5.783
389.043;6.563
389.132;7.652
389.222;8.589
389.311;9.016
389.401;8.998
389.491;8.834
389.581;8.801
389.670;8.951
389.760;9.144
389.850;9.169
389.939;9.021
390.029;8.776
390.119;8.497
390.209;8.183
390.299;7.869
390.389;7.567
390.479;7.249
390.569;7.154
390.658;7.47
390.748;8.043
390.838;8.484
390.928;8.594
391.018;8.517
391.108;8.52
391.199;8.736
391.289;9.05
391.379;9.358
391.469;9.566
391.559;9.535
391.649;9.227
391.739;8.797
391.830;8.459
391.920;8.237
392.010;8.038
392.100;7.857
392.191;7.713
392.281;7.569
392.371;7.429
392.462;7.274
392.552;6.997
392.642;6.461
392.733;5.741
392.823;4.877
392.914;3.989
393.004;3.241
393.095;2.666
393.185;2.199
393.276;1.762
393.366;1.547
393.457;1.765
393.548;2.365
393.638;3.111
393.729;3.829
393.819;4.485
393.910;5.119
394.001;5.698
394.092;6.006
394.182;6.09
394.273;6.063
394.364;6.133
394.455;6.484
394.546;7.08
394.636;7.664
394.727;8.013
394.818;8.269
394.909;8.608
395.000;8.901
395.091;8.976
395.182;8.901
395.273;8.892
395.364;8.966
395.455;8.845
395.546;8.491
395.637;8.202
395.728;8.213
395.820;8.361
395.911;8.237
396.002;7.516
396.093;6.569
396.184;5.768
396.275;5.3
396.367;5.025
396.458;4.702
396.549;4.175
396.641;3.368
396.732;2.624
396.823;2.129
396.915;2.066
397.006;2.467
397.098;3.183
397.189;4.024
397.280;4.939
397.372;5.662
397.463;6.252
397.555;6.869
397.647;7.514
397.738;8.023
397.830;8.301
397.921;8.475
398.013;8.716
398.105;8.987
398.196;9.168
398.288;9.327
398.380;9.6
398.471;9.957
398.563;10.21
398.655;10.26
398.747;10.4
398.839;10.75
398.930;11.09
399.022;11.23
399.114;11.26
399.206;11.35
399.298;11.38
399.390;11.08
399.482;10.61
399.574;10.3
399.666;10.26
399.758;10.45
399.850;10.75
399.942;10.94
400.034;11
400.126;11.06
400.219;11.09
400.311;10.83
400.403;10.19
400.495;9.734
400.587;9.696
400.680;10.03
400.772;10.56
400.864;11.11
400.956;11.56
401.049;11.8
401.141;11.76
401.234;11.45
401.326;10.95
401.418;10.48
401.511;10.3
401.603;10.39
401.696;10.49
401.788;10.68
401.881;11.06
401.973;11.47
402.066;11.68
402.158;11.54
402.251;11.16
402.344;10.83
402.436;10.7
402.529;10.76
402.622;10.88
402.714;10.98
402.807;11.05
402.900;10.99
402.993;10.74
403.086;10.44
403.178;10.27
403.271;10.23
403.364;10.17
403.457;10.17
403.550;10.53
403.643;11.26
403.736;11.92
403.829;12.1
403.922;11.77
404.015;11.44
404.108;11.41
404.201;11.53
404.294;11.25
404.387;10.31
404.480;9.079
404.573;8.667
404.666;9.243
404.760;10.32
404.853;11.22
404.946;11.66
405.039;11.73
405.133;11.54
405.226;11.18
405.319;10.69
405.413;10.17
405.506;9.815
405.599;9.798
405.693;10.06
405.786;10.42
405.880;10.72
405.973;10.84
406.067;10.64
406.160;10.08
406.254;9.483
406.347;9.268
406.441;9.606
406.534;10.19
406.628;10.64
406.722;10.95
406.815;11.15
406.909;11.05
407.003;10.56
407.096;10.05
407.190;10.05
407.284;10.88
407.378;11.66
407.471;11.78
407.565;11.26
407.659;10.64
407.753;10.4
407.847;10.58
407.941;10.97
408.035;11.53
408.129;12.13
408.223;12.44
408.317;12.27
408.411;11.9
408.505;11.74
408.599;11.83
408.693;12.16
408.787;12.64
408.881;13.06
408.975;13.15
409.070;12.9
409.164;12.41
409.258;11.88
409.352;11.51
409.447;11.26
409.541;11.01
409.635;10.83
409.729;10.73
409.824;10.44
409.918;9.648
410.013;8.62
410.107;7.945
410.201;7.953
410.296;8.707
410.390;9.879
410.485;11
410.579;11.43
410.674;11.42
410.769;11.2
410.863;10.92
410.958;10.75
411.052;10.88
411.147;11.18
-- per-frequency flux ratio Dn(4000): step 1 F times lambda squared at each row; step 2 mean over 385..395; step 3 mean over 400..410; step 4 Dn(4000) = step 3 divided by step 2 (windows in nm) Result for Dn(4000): 1.7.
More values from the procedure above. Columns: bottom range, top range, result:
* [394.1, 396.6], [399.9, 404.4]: 1.54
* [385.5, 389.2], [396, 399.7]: 1.22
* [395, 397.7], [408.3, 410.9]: 1.93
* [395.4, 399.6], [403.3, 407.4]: 1.44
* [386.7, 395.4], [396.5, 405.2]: 1.48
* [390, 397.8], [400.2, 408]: 1.73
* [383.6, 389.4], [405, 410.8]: 1.84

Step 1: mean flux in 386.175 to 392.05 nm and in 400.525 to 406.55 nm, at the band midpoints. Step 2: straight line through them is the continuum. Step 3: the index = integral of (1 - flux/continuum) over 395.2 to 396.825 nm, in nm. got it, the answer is 0.44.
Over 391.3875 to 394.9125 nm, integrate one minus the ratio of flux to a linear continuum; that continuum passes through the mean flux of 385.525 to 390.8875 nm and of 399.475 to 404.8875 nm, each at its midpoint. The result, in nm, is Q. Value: 0.977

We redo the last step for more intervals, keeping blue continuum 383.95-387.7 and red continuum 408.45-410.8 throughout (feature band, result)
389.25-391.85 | -0.34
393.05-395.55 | 0.72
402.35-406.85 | -0.23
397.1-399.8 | -0.01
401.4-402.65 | -0.16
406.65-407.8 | -0.03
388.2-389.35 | 0.10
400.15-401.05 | -0.12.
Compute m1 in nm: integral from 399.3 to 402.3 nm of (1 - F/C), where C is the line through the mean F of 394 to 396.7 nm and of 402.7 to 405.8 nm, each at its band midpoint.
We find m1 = -0.49 nm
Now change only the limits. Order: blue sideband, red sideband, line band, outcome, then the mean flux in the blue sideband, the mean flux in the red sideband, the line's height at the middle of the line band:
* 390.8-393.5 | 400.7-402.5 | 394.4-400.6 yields 0.691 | 6.73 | 11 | 9.17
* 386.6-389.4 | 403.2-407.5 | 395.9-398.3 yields 0.809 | 6.68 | 10.6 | 8.75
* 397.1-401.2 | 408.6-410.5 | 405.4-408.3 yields -0.020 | 9.68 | 10.9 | 10.6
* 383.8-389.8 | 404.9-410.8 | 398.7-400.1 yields -0.243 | 6.82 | 10.9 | 9.26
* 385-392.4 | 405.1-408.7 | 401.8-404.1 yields -0.205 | 7.48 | 10.8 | 10.1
